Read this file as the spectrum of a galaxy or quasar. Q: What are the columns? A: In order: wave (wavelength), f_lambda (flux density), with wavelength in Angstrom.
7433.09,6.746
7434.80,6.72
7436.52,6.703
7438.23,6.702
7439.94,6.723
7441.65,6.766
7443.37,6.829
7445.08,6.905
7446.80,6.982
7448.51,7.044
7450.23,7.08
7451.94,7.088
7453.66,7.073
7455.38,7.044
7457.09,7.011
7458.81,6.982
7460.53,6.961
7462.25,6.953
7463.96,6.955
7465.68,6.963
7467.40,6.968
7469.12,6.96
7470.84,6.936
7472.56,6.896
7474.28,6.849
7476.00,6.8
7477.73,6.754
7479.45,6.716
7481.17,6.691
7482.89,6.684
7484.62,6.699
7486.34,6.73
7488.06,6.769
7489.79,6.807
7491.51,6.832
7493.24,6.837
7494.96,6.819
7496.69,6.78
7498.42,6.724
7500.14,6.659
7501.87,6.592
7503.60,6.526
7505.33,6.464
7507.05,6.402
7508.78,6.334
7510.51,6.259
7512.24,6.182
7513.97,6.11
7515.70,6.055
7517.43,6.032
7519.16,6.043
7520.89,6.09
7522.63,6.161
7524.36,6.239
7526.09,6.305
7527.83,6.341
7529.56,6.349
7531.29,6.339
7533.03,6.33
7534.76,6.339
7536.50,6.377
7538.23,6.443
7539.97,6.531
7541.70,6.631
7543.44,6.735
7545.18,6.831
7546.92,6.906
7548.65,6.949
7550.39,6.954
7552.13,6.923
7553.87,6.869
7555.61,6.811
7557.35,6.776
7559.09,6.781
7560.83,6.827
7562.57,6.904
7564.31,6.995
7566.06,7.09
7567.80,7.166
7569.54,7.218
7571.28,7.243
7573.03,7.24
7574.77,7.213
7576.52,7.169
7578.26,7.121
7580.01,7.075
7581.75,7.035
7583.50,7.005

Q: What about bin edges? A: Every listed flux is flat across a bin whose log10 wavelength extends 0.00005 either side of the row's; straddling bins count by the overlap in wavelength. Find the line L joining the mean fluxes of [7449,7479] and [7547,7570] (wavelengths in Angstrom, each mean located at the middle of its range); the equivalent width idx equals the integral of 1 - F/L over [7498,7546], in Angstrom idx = 4.0 Angstrom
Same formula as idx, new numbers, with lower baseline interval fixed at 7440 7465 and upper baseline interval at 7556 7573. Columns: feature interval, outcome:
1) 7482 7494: 0.4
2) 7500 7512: 0.9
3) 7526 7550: 1.6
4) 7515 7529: 1.7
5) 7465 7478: 0.1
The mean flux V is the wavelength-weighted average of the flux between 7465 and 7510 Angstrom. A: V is 6.73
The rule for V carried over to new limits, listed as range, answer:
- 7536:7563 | 6.77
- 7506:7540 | 6.26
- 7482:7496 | 6.77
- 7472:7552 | 6.54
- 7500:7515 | 6.37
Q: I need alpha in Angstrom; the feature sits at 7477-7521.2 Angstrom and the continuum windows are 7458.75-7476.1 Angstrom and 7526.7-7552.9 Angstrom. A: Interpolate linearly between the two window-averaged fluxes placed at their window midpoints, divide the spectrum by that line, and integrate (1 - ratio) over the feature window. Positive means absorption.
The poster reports 1.7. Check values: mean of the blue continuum 6.93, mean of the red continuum 6.59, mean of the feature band 6.53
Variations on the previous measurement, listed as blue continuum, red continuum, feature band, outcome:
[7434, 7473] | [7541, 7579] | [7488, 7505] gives 0.5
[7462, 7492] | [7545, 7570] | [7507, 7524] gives 1.8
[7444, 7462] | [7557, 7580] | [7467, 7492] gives 0.8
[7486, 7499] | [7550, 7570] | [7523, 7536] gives 1.0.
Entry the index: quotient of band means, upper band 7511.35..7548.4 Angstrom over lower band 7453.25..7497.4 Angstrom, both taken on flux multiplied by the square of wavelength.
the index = 0.94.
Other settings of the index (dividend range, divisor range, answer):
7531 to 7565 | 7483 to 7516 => 1.04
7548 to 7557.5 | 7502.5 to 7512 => 1.09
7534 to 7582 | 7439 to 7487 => 1.03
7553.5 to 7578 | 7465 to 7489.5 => 1.06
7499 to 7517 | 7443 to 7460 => 0.92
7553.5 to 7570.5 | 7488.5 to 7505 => 1.05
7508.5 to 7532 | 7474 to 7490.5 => 0.93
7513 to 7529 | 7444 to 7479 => 0.90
